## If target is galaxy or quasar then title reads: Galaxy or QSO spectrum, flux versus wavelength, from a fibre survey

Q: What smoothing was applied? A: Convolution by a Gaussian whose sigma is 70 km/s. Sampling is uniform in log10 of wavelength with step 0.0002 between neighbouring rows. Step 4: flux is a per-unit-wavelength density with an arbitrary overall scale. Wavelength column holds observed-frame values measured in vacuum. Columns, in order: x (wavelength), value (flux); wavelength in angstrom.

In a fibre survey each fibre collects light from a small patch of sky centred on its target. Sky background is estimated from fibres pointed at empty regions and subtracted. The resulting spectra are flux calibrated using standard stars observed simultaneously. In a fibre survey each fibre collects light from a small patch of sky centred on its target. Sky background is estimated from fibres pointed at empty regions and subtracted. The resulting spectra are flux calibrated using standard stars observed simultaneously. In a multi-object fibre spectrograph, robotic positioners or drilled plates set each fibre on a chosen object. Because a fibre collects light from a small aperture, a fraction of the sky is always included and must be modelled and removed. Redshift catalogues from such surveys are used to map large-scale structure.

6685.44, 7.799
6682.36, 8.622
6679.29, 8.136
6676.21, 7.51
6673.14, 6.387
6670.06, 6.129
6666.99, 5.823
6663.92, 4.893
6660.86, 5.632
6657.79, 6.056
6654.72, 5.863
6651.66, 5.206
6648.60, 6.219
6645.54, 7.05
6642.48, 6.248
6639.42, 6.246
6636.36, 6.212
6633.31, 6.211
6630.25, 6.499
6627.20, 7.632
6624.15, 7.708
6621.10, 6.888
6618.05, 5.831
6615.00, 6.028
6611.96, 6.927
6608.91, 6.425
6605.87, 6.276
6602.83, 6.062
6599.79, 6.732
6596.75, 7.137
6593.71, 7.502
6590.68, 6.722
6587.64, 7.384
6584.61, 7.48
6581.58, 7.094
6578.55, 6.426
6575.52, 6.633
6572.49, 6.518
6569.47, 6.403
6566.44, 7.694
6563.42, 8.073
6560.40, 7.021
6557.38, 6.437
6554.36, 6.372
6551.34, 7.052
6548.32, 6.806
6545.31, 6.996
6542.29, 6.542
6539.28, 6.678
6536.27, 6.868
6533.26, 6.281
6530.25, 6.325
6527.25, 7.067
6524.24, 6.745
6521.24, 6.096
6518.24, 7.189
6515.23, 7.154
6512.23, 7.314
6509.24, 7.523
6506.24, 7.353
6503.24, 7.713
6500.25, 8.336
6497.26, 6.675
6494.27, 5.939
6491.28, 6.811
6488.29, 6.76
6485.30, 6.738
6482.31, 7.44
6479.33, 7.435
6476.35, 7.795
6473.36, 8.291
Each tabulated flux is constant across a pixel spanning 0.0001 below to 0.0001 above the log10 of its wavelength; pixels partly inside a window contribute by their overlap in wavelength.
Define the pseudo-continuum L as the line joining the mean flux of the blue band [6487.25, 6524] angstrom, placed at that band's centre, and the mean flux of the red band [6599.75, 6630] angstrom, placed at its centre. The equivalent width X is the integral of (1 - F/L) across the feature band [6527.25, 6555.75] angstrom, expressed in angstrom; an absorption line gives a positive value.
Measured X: 1.0 angstrom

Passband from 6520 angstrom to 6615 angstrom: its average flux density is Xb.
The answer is 6.79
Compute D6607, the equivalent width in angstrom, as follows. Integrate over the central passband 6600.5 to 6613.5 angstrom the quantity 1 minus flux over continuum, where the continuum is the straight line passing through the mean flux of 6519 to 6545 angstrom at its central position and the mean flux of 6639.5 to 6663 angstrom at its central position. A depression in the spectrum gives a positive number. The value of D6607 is -0.4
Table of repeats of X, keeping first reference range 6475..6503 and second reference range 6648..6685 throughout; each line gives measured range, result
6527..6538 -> 0.6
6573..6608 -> -0.6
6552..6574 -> -0.3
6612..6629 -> -0.6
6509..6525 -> 0.1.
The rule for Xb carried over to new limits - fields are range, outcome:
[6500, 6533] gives 7.09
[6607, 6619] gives 6.32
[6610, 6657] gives 6.44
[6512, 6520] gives 7.16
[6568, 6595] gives 6.9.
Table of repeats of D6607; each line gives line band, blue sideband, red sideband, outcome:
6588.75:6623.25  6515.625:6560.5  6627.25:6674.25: -1.6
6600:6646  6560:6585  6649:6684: 0.9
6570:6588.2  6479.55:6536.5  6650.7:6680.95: -0.7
